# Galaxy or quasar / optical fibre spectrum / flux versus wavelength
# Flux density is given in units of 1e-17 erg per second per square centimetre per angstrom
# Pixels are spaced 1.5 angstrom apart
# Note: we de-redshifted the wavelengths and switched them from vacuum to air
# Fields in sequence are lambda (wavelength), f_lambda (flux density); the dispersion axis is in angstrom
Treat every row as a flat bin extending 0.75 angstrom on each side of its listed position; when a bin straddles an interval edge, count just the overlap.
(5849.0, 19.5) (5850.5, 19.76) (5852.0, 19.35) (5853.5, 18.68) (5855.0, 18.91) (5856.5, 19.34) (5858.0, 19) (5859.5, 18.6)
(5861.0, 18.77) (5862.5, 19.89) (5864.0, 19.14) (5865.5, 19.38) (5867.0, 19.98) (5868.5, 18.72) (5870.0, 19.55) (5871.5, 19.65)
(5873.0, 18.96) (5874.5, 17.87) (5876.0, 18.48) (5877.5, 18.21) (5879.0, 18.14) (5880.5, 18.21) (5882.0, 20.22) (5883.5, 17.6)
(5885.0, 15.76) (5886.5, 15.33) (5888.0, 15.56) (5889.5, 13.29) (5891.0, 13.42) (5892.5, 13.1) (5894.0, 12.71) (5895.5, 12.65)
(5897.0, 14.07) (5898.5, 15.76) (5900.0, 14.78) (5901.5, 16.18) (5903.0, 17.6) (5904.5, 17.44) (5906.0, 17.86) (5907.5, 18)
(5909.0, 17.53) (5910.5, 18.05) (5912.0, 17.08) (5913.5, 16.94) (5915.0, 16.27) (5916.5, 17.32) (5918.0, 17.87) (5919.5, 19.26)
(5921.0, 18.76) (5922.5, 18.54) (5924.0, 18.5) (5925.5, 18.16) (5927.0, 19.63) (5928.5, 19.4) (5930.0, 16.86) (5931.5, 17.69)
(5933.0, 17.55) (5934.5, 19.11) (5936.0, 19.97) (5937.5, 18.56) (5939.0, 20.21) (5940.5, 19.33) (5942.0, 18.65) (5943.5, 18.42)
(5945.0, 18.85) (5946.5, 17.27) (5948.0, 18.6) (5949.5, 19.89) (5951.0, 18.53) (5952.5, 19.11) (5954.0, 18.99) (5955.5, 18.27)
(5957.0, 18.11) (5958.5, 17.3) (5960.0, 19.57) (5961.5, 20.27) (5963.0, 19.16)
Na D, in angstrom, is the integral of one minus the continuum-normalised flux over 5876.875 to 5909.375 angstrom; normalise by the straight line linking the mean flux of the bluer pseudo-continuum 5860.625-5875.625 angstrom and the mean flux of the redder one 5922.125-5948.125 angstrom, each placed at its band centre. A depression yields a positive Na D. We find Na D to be 5.0 angstrom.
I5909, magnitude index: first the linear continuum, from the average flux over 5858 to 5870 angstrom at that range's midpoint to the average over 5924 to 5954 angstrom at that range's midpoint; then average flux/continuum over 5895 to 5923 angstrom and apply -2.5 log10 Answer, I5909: 0.118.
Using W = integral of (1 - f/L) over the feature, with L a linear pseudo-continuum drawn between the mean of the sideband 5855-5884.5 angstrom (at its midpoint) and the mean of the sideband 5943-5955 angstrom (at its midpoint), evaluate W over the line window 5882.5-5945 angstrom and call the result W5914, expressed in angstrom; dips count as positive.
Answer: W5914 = 5.5 angstrom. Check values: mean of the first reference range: 18.9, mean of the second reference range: 18.7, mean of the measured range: 17.1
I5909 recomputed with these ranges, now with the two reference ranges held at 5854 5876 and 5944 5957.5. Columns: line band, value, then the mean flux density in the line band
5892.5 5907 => 0.225 mag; 15.4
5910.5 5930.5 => 0.043 mag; 18.1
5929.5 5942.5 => 0.001 mag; 18.7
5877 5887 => 0.078 mag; 17.7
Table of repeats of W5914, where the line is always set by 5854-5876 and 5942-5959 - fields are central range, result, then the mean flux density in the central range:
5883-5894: 2.5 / 14.7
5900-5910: 0.8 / 17.3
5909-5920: 0.7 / 17.5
